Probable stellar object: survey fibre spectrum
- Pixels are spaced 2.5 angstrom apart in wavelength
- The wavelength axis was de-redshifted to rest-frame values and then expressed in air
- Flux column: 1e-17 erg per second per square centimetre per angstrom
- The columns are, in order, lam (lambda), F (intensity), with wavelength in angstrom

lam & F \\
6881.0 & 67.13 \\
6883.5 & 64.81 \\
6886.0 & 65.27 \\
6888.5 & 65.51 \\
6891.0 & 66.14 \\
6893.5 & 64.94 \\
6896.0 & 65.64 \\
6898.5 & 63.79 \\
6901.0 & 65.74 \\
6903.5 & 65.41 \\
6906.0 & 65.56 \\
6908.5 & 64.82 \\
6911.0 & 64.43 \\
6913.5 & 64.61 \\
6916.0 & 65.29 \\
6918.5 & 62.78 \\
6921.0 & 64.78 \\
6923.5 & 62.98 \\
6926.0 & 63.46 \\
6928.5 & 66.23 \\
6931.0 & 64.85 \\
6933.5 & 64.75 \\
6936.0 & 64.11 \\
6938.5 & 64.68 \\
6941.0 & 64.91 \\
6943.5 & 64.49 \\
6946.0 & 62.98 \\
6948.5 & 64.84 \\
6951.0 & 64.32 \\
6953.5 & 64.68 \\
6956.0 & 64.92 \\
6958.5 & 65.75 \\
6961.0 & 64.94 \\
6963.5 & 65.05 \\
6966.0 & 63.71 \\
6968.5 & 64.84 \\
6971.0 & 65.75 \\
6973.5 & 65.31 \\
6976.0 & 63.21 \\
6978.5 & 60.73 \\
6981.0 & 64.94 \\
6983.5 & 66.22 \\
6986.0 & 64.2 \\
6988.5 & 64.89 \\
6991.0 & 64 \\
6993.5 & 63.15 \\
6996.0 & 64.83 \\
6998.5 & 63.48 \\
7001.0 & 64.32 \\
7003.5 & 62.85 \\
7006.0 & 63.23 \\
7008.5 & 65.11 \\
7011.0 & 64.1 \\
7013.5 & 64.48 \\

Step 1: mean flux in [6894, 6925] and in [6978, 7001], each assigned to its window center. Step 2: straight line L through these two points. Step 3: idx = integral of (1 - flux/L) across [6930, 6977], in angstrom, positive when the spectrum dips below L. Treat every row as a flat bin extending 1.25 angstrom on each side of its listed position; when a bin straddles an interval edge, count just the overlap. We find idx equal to -0.2 angstrom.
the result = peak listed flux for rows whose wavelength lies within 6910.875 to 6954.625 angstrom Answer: 66.23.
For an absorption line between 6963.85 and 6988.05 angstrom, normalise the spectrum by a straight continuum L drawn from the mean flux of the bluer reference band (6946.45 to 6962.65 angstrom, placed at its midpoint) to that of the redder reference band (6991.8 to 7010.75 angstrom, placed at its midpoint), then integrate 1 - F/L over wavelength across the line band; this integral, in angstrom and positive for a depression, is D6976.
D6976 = 0.0 angstrom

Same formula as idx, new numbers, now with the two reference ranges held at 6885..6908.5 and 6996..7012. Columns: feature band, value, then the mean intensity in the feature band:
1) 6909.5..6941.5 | 0.2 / 64.4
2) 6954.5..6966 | -0.1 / 65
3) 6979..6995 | -0.1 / 64.4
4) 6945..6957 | 0.0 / 64.4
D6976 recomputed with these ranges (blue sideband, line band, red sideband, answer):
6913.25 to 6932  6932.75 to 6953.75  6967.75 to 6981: -0.1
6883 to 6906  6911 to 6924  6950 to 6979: 0.2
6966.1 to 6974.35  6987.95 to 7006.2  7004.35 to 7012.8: 0.2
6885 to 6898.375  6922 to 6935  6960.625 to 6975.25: 0.1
